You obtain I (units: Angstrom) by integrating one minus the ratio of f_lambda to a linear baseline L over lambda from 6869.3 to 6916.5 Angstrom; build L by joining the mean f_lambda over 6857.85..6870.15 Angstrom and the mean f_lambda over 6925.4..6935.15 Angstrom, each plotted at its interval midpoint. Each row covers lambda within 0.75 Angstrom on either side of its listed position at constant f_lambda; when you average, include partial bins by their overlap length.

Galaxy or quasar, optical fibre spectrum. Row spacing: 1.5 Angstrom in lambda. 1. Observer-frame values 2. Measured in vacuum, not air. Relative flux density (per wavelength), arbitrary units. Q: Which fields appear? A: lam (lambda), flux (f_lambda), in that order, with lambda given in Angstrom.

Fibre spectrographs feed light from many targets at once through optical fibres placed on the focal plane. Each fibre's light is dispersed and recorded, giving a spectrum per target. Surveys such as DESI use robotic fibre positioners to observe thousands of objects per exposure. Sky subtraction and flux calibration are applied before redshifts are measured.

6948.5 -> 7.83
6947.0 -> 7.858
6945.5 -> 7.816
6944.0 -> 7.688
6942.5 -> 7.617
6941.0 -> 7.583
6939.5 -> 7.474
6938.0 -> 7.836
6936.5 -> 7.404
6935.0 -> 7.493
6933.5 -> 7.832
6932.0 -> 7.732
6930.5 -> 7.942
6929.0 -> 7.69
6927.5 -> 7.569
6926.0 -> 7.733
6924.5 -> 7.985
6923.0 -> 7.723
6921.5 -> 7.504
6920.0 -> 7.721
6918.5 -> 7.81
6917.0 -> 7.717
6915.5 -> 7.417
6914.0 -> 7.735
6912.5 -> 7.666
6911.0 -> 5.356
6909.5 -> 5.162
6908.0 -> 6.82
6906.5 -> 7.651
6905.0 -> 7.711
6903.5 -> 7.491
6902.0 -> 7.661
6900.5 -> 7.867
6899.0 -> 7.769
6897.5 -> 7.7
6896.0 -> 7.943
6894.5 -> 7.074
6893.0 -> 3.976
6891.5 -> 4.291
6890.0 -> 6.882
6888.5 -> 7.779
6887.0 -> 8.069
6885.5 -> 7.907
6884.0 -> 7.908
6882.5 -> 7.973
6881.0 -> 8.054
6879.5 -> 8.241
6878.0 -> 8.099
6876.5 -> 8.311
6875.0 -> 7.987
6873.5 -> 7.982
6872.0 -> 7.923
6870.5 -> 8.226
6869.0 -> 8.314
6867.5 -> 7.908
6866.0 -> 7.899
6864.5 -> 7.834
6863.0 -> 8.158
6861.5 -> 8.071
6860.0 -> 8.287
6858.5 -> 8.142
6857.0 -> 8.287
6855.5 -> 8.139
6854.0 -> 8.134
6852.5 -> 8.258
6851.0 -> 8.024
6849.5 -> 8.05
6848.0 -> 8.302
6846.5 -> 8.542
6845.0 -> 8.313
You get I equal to 3.2 Angstrom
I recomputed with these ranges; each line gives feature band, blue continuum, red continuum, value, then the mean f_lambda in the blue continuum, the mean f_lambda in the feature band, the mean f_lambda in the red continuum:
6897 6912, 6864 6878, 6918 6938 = 1.4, 8.05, 7.12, 7.71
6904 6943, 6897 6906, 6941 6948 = 1.3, 7.7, 7.46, 7.73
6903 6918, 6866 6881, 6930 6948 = 1.5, 8.1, 7.08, 7.69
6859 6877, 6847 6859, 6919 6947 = 0.0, 8.18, 8.07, 7.69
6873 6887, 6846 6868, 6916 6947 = -0.1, 8.13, 8.05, 7.7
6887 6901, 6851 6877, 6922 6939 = 1.9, 8.11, 6.86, 7.71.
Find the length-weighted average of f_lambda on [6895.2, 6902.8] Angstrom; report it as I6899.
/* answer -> 7.78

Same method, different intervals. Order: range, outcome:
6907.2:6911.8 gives 5.82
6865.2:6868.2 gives 7.9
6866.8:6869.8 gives 8.12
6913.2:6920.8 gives 7.68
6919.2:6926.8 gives 7.73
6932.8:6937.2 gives 7.58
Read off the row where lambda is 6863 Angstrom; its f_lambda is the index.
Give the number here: 8.158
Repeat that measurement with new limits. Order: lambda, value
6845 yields 8.313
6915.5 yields 7.417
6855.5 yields 8.139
